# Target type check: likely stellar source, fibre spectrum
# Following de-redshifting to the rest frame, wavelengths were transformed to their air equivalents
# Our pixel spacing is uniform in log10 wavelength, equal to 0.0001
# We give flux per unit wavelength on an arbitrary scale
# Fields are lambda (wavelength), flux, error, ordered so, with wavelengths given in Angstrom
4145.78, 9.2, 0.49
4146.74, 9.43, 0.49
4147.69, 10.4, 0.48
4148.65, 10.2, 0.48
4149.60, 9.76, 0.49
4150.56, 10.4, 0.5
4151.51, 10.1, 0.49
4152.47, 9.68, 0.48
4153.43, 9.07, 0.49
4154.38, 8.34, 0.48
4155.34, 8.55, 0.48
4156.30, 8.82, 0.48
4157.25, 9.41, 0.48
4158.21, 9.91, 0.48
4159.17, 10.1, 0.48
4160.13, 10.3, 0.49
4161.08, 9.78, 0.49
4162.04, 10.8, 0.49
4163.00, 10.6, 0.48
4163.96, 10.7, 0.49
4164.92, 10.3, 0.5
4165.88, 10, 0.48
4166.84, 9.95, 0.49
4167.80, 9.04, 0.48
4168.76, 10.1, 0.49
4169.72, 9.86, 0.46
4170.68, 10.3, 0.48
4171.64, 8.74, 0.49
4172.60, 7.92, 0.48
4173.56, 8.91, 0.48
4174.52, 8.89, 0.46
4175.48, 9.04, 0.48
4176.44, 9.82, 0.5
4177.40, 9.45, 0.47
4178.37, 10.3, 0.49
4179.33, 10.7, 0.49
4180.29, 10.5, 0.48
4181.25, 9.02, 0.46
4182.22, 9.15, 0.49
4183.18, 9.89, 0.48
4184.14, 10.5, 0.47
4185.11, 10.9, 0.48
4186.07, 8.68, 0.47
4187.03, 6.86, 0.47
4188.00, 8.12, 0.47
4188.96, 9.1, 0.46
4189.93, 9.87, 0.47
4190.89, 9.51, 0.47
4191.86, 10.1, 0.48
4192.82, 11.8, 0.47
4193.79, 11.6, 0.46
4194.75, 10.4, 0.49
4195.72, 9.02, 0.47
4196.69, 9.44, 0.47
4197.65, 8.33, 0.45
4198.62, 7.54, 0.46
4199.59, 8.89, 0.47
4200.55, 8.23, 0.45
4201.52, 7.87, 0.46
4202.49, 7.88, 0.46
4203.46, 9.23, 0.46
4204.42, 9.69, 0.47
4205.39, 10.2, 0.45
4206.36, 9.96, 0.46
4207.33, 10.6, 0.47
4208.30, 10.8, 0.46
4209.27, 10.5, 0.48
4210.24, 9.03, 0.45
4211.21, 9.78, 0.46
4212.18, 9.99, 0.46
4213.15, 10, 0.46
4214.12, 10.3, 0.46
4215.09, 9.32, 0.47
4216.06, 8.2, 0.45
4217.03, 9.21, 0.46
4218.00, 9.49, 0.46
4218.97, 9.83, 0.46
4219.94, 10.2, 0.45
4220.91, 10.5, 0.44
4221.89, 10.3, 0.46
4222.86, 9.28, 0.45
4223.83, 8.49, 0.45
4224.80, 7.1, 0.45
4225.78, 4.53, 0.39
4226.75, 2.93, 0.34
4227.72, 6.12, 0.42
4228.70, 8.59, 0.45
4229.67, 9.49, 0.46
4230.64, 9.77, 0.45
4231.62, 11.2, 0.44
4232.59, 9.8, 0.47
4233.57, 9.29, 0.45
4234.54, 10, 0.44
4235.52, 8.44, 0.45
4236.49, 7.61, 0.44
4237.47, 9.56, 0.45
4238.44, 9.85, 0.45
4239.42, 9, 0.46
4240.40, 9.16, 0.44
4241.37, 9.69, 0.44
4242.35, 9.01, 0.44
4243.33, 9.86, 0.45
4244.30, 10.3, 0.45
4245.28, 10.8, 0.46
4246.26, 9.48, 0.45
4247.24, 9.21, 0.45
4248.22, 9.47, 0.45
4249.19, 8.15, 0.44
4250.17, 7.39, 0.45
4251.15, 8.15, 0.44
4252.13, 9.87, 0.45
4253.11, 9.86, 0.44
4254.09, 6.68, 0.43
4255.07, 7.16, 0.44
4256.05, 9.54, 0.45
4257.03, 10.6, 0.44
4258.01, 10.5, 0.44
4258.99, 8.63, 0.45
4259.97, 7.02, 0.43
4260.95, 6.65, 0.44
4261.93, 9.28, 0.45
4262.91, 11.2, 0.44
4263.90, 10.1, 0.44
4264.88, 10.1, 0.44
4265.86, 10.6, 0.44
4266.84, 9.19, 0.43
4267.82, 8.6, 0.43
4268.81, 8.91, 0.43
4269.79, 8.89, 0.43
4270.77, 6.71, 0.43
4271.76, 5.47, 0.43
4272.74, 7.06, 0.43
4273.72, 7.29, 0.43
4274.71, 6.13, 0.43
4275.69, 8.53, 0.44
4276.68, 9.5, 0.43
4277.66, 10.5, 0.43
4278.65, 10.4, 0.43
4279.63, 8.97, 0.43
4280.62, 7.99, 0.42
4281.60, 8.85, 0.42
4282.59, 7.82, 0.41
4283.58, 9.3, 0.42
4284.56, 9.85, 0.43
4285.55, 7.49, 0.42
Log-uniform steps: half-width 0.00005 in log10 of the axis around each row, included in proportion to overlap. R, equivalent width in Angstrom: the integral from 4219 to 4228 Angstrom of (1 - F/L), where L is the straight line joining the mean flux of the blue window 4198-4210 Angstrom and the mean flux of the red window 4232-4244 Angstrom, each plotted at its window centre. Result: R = 1.4 Angstrom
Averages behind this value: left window 9.26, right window 9.31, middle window 7.86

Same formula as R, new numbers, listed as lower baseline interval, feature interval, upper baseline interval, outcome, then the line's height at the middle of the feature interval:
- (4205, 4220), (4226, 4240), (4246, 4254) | 1.0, 9.27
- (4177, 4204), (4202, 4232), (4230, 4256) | 0.6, 9.29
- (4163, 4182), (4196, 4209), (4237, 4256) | 0.4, 9.44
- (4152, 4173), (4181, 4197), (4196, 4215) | -0.3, 9.48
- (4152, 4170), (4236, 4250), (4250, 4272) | -0.6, 8.97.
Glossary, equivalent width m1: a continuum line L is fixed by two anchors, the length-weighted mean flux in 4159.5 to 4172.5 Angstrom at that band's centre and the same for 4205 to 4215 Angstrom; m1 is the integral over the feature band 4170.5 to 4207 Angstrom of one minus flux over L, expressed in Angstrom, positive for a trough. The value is 2.38 Angstrom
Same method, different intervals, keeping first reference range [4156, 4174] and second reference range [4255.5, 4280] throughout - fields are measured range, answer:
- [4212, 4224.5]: -0.4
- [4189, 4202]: 0.1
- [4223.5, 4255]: 1.3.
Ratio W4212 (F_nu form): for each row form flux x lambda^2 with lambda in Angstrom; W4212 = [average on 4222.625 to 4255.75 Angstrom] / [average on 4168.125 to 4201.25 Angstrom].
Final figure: 0.94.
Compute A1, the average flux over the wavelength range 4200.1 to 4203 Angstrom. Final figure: 7.98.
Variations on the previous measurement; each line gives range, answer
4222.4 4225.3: 8.27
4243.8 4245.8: 10.5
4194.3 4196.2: 9.68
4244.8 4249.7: 9.41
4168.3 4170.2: 9.98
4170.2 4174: 8.97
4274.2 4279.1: 8.98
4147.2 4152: 10.2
